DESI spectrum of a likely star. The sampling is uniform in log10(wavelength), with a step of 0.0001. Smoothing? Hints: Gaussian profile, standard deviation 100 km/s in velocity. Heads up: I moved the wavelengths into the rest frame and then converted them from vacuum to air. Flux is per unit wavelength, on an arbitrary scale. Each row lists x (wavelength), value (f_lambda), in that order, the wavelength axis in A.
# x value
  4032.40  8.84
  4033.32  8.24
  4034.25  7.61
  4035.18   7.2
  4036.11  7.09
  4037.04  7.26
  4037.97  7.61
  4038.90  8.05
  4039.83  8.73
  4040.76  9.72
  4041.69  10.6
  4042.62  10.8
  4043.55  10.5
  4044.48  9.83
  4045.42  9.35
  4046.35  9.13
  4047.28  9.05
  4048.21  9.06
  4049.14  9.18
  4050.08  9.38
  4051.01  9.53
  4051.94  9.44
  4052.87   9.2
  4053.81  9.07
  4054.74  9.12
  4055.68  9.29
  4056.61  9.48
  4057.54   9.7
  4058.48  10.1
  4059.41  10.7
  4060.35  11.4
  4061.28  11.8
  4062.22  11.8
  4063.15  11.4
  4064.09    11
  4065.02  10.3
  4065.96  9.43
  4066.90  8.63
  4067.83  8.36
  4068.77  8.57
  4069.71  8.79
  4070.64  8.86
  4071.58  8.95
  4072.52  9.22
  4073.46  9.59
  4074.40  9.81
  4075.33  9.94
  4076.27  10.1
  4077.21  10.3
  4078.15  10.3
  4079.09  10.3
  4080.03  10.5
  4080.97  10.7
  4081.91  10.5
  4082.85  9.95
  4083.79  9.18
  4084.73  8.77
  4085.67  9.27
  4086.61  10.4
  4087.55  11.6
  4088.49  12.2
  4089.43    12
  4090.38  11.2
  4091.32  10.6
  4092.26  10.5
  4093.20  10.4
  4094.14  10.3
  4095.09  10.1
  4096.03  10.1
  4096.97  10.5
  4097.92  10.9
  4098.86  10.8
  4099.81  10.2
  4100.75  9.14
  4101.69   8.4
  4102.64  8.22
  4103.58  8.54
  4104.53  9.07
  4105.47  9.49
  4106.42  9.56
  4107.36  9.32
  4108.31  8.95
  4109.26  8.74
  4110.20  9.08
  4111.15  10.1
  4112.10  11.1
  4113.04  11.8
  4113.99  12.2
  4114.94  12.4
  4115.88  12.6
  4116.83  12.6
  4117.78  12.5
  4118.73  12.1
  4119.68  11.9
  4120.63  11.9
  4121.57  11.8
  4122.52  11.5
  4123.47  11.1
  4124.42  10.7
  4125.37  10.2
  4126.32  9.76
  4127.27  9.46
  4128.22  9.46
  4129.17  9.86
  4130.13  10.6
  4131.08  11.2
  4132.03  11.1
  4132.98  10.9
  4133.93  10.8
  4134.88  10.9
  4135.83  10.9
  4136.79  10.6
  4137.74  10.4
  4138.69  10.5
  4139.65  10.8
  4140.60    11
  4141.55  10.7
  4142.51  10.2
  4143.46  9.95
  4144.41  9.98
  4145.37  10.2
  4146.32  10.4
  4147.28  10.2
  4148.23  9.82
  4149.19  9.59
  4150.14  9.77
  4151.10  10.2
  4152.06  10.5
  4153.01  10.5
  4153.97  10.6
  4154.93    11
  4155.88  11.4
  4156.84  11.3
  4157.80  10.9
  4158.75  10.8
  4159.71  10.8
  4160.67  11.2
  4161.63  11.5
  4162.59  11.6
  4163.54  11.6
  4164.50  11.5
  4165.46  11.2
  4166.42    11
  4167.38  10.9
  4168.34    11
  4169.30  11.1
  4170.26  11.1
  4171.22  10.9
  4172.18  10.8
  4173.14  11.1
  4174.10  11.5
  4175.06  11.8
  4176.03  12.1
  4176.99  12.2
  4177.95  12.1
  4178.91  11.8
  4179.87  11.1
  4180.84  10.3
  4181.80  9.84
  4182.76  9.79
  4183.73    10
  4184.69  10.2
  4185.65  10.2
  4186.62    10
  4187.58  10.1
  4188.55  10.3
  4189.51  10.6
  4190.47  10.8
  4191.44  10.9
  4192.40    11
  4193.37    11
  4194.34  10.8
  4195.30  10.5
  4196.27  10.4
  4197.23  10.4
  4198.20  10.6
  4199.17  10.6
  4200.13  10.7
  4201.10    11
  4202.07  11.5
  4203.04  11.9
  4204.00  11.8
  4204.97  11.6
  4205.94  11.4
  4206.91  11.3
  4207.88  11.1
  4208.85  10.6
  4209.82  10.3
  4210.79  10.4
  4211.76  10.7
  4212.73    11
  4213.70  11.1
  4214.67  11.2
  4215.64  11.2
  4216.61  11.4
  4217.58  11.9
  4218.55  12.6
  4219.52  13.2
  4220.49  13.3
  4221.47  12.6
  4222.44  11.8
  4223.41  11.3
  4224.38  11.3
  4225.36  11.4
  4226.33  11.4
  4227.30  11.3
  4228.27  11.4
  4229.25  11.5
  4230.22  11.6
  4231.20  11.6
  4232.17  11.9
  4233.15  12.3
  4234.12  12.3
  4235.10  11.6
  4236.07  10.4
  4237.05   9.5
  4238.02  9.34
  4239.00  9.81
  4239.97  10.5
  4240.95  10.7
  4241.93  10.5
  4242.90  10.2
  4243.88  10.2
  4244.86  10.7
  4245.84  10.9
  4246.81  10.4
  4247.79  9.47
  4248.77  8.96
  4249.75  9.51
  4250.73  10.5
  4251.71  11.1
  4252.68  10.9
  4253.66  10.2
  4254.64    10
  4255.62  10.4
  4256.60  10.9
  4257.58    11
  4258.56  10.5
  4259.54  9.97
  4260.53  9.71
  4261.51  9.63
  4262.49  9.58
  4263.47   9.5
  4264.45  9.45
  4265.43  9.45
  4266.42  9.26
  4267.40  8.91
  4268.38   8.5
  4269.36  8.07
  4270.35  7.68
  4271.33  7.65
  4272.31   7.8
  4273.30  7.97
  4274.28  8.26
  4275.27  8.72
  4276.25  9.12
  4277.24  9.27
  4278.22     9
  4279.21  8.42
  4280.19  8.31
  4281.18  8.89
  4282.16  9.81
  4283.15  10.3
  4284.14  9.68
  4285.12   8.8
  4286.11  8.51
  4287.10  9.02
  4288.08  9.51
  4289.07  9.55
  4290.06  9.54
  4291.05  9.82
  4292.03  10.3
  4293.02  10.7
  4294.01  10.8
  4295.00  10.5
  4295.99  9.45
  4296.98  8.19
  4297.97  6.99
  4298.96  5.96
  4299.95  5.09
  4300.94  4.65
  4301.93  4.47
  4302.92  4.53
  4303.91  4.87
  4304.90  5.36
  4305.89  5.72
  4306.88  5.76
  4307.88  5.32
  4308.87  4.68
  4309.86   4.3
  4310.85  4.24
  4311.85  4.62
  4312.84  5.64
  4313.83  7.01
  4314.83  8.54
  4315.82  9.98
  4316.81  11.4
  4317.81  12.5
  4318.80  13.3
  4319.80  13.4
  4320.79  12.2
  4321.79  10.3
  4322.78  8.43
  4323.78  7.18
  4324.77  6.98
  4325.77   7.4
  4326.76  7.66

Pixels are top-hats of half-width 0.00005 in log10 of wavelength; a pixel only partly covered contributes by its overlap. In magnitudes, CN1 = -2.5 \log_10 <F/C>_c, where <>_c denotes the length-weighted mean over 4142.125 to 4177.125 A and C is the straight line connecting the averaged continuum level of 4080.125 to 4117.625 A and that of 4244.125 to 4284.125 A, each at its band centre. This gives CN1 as -0.09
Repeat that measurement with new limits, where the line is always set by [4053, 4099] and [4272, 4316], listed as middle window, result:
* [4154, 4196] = -0.210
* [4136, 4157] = -0.119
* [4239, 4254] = -0.243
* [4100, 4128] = -0.084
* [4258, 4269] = -0.178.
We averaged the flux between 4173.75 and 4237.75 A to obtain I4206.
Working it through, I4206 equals 11.2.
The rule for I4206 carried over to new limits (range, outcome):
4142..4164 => 10.6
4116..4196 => 10.8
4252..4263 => 10.3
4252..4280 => 9.28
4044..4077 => 9.68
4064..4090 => 9.9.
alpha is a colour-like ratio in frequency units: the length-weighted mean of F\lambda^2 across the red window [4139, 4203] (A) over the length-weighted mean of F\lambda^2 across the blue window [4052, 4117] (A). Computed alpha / 1.11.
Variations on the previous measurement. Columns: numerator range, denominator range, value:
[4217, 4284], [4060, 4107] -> 1.10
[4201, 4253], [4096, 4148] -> 1.11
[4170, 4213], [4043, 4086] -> 1.19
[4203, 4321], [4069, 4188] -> 0.97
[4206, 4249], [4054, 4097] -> 1.18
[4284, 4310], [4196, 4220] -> 0.70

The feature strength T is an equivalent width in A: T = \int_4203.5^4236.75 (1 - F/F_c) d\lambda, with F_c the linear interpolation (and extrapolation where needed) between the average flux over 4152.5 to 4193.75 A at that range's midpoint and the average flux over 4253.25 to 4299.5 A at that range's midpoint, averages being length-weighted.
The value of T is -4.4 A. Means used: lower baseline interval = 11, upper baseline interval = 9.22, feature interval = 11.5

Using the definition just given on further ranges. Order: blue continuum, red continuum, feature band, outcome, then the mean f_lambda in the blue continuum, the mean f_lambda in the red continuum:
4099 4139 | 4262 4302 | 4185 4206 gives -2.5 A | 10.5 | 8.71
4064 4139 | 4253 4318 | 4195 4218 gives -4.6 A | 10.3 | 8.35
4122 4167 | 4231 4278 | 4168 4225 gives -4.6 A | 10.6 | 9.87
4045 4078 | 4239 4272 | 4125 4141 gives -1.2 A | 9.69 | 9.83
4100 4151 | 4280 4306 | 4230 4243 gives -2.8 A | 10.5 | 8.15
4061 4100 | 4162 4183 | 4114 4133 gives -1.0 A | 10.2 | 11.2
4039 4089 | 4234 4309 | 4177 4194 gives -2.4 A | 9.86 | 8.98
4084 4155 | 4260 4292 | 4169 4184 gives -1.8 A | 10.5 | 9.01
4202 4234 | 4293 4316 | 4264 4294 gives -4.4 A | 11.6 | 6.42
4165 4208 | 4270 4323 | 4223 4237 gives -2.3 A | 10.9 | 8.24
